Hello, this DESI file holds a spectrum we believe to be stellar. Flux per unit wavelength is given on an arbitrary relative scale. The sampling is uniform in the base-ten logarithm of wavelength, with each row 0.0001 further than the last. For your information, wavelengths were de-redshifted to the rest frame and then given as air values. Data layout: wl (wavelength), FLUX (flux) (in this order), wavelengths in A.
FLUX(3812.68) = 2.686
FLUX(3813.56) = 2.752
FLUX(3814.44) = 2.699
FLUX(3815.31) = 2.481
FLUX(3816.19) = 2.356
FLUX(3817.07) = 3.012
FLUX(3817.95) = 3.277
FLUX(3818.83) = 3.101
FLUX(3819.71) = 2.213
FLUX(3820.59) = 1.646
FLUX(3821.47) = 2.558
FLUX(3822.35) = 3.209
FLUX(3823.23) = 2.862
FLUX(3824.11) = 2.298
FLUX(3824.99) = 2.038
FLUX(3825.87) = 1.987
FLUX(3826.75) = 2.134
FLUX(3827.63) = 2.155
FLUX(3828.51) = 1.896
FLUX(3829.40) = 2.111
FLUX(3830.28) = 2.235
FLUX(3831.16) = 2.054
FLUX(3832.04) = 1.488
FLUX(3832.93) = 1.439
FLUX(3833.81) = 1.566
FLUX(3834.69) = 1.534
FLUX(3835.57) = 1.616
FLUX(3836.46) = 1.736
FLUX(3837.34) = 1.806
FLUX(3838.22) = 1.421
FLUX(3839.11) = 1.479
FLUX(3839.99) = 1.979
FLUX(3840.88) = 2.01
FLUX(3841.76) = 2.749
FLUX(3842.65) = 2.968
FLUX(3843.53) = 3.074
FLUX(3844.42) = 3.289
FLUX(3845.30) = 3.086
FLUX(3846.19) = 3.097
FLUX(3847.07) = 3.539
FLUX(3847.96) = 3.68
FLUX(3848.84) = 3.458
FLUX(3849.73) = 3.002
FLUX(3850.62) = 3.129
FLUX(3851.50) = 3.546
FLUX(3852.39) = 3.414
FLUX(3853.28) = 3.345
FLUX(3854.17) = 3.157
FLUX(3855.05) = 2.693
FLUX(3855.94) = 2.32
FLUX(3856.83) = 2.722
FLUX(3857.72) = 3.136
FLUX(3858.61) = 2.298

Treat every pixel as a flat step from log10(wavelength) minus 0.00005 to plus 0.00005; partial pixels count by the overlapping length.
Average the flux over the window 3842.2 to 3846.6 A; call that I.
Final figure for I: 3.1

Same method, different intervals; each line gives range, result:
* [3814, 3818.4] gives 2.77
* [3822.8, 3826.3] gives 2.3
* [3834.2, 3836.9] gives 1.63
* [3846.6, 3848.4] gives 3.61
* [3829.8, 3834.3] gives 1.76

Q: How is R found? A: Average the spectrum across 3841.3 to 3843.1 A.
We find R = 2.86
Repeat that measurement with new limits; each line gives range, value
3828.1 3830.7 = 2.08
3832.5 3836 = 1.54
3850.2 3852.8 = 3.37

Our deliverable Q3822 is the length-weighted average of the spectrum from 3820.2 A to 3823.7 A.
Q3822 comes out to 2.58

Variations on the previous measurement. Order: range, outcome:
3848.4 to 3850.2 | 3.22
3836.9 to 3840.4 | 1.67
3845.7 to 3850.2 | 3.35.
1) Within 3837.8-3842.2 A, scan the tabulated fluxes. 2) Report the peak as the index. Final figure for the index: 2.749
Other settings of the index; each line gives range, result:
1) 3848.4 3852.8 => 3.546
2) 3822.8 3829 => 2.862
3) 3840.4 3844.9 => 3.289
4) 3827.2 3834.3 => 2.235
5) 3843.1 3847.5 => 3.539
